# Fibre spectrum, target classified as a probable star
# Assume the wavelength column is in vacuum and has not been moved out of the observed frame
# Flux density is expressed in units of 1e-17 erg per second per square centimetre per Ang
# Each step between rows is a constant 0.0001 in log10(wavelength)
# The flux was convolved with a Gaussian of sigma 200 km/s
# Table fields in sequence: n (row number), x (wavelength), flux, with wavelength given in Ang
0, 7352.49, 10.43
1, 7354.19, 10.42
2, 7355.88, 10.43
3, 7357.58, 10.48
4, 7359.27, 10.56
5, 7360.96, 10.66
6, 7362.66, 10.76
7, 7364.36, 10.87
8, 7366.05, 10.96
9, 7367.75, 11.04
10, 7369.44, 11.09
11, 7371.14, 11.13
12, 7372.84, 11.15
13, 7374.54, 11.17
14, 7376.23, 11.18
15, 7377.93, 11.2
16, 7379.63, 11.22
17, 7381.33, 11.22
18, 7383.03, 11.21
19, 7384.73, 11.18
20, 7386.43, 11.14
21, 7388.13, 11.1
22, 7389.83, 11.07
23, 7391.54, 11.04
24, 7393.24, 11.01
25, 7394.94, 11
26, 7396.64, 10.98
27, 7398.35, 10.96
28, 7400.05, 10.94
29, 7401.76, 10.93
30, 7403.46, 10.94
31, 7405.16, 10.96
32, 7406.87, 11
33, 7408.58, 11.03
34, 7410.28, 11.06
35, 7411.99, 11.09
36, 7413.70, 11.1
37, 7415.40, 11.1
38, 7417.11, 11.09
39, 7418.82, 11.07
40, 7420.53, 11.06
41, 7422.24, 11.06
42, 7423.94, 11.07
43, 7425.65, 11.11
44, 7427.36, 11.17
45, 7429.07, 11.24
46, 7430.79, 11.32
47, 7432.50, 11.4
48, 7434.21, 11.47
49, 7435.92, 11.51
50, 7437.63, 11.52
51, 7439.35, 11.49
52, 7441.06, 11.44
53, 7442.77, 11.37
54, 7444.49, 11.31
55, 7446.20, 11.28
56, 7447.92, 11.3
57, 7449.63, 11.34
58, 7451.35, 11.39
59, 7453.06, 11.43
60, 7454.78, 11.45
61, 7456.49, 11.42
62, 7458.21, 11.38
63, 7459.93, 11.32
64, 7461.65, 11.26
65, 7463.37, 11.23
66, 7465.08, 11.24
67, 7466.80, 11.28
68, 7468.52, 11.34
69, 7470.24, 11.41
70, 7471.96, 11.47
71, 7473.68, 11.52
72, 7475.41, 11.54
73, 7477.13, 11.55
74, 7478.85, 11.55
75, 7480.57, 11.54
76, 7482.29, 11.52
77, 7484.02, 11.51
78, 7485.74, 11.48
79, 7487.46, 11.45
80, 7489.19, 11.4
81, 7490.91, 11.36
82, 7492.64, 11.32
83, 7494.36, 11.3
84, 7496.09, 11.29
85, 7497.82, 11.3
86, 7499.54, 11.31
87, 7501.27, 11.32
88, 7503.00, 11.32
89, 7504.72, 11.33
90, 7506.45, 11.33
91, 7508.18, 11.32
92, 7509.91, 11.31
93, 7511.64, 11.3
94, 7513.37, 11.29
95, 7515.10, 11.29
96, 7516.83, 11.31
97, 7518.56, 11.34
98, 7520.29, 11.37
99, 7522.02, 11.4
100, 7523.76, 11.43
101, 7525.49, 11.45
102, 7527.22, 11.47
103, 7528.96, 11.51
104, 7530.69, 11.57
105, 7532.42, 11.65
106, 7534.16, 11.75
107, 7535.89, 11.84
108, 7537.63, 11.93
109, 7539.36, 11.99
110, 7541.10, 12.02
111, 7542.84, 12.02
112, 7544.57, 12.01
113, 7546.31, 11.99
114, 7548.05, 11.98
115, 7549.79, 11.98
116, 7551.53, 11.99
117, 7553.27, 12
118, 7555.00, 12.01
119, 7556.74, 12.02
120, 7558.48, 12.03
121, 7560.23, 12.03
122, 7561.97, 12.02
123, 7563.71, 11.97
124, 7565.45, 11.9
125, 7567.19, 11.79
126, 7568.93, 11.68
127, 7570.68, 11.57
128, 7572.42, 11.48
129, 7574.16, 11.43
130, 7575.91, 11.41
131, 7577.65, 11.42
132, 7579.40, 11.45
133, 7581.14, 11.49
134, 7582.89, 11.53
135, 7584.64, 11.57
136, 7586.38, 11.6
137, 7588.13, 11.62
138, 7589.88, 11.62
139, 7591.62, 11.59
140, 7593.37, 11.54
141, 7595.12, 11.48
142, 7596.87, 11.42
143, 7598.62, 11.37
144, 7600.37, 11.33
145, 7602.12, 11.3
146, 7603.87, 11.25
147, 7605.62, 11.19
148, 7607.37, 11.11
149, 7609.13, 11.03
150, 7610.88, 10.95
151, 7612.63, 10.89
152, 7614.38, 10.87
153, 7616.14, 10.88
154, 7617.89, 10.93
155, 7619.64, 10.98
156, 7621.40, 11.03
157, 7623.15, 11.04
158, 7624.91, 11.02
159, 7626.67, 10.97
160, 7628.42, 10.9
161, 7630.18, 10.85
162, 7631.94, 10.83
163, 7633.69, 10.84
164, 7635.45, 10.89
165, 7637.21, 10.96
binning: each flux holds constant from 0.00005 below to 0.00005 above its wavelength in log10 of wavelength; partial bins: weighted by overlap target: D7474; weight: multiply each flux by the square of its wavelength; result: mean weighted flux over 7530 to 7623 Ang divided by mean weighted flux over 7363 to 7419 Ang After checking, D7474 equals 1.1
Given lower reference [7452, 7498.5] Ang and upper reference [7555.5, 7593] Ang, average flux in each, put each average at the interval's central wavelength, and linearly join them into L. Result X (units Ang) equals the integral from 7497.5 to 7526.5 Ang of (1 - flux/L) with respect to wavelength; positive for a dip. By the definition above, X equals 0.4 Ang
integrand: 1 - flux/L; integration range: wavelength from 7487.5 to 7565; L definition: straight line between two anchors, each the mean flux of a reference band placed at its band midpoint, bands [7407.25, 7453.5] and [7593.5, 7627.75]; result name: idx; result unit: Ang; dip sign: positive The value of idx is -3.1 Ang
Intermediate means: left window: 11.2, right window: 11.1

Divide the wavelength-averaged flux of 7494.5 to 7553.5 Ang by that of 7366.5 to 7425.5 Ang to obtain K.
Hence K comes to 1.0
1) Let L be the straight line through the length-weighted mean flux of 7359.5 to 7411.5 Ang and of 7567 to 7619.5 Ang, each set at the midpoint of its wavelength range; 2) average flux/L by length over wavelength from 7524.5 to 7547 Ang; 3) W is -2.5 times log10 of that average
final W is -0.05 mag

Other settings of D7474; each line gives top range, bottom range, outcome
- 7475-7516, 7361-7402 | 1.06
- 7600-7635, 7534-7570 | 0.94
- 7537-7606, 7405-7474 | 1.08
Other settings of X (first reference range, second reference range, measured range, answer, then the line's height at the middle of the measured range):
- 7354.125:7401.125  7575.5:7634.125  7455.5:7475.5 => -0.5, 11.1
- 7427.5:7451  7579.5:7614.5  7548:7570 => -1.1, 11.4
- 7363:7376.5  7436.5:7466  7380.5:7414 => 0.4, 11.2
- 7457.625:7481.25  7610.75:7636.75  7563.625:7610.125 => -1.8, 11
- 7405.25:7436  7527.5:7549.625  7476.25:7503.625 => 0.4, 11.6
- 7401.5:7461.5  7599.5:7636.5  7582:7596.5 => -0.7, 11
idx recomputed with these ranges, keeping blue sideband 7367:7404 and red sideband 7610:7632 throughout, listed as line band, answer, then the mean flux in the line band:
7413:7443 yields -0.5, 11.3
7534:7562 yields -2.5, 12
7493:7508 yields -0.4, 11.3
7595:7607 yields -0.4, 11.3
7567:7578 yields -0.6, 11.5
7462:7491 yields -1.1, 11.4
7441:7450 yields -0.2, 11.3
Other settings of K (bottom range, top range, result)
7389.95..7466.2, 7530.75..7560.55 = 1.07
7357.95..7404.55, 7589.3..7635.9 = 1.01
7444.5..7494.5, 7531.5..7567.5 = 1.05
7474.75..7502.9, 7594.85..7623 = 0.97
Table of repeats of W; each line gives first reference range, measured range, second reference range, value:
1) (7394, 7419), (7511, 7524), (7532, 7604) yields 0.02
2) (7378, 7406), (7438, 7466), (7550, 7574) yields 0.00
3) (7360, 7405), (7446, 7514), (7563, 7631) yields -0.02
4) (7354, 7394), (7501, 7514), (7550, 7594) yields 0.02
